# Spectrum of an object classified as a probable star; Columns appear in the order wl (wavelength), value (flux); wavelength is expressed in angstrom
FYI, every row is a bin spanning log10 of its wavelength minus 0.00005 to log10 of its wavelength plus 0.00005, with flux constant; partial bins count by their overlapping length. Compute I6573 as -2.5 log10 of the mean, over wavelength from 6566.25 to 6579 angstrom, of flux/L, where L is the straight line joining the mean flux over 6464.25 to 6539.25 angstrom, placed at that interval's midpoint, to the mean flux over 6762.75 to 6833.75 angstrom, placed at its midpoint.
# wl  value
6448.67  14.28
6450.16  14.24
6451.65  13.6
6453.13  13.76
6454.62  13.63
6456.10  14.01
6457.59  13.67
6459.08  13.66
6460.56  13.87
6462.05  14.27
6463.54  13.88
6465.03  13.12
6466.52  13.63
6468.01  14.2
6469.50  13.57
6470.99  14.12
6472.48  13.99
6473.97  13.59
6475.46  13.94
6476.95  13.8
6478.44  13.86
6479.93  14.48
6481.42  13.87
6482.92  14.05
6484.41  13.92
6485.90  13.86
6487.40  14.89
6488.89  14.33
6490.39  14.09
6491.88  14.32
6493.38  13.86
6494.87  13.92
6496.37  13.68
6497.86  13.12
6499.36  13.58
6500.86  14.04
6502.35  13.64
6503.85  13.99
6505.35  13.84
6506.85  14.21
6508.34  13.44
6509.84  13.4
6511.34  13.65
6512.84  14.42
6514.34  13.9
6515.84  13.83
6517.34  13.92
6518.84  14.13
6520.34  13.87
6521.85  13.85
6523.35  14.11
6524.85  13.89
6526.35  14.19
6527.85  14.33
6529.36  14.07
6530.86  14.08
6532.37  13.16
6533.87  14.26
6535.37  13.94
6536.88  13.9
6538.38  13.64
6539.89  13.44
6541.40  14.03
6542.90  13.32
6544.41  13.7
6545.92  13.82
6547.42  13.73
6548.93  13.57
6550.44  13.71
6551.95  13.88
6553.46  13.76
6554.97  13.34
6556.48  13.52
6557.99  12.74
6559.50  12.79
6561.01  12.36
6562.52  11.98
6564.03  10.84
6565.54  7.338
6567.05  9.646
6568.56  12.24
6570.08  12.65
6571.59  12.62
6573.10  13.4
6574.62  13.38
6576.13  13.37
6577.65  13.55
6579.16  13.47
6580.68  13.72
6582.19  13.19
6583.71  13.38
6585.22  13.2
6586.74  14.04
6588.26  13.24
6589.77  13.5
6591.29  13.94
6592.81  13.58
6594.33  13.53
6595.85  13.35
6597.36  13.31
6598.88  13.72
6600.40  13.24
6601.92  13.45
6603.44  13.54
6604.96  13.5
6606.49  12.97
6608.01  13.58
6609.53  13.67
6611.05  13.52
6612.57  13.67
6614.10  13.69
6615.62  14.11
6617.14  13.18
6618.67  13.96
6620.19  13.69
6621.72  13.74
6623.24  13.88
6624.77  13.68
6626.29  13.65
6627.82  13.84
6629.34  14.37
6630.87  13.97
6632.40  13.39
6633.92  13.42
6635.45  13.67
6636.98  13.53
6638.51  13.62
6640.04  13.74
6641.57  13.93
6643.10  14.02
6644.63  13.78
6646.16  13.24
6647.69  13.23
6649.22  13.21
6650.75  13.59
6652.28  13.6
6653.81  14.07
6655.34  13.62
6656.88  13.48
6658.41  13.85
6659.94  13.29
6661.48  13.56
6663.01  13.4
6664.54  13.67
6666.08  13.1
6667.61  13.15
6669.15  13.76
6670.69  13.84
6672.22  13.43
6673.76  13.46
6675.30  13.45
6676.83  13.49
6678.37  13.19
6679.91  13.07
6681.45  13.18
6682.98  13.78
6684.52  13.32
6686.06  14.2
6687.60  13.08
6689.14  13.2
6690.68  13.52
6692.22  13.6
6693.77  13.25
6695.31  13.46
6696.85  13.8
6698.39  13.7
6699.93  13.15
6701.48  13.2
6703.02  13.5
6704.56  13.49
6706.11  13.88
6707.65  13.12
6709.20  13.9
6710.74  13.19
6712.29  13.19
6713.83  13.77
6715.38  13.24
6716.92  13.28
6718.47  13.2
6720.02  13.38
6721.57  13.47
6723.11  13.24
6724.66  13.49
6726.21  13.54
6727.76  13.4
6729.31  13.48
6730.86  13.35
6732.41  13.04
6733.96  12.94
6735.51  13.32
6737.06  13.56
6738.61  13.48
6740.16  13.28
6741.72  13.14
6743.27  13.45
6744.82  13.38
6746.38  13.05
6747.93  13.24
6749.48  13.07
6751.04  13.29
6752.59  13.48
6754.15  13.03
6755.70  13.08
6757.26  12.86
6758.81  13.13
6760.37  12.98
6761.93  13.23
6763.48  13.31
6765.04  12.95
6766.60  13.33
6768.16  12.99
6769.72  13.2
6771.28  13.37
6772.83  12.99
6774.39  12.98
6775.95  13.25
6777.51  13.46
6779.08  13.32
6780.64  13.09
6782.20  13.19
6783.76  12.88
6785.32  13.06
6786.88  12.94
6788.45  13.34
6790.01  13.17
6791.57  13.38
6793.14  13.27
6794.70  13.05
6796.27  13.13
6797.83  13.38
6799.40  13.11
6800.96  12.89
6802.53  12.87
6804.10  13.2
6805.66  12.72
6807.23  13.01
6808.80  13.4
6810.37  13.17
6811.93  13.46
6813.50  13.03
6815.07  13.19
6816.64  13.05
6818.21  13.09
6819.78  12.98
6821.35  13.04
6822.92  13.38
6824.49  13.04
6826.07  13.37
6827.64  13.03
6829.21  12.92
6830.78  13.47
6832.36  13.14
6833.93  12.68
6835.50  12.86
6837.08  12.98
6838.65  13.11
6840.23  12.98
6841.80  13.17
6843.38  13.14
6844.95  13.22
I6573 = 0.09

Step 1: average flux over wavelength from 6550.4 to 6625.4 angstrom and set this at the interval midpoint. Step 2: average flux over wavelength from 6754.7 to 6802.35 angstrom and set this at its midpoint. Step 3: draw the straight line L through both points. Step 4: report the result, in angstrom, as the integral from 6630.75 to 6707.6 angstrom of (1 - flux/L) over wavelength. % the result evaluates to -2.2 angstrom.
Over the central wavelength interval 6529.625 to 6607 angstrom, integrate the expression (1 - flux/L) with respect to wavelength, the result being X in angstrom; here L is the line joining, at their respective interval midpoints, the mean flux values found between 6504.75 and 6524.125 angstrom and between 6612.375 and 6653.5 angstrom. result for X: 3.5 angstrom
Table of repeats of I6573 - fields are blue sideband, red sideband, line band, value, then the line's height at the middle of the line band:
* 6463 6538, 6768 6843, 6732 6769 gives 0.01 mag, 13.3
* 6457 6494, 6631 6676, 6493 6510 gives 0.01 mag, 13.9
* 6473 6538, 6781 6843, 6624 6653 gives -0.01 mag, 13.6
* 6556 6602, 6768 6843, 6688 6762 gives -0.03 mag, 13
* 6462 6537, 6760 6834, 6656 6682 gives 0.00 mag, 13.5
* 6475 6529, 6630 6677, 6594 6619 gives 0.01 mag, 13.7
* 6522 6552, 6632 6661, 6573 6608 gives 0.02 mag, 13.7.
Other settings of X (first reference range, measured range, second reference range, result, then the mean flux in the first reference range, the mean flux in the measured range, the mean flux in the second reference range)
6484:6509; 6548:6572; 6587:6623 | 2.4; 13.9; 12.3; 13.6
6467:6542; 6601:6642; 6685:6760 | -0.1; 13.9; 13.7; 13.4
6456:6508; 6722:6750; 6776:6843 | 0.0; 13.9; 13.3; 13.1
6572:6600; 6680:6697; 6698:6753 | -0.1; 13.5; 13.5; 13.4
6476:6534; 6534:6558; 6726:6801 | 0.3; 13.9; 13.7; 13.2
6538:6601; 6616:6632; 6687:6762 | -0.8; 13.1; 13.8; 13.3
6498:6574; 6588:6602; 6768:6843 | -0.2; 13.3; 13.5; 13.1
